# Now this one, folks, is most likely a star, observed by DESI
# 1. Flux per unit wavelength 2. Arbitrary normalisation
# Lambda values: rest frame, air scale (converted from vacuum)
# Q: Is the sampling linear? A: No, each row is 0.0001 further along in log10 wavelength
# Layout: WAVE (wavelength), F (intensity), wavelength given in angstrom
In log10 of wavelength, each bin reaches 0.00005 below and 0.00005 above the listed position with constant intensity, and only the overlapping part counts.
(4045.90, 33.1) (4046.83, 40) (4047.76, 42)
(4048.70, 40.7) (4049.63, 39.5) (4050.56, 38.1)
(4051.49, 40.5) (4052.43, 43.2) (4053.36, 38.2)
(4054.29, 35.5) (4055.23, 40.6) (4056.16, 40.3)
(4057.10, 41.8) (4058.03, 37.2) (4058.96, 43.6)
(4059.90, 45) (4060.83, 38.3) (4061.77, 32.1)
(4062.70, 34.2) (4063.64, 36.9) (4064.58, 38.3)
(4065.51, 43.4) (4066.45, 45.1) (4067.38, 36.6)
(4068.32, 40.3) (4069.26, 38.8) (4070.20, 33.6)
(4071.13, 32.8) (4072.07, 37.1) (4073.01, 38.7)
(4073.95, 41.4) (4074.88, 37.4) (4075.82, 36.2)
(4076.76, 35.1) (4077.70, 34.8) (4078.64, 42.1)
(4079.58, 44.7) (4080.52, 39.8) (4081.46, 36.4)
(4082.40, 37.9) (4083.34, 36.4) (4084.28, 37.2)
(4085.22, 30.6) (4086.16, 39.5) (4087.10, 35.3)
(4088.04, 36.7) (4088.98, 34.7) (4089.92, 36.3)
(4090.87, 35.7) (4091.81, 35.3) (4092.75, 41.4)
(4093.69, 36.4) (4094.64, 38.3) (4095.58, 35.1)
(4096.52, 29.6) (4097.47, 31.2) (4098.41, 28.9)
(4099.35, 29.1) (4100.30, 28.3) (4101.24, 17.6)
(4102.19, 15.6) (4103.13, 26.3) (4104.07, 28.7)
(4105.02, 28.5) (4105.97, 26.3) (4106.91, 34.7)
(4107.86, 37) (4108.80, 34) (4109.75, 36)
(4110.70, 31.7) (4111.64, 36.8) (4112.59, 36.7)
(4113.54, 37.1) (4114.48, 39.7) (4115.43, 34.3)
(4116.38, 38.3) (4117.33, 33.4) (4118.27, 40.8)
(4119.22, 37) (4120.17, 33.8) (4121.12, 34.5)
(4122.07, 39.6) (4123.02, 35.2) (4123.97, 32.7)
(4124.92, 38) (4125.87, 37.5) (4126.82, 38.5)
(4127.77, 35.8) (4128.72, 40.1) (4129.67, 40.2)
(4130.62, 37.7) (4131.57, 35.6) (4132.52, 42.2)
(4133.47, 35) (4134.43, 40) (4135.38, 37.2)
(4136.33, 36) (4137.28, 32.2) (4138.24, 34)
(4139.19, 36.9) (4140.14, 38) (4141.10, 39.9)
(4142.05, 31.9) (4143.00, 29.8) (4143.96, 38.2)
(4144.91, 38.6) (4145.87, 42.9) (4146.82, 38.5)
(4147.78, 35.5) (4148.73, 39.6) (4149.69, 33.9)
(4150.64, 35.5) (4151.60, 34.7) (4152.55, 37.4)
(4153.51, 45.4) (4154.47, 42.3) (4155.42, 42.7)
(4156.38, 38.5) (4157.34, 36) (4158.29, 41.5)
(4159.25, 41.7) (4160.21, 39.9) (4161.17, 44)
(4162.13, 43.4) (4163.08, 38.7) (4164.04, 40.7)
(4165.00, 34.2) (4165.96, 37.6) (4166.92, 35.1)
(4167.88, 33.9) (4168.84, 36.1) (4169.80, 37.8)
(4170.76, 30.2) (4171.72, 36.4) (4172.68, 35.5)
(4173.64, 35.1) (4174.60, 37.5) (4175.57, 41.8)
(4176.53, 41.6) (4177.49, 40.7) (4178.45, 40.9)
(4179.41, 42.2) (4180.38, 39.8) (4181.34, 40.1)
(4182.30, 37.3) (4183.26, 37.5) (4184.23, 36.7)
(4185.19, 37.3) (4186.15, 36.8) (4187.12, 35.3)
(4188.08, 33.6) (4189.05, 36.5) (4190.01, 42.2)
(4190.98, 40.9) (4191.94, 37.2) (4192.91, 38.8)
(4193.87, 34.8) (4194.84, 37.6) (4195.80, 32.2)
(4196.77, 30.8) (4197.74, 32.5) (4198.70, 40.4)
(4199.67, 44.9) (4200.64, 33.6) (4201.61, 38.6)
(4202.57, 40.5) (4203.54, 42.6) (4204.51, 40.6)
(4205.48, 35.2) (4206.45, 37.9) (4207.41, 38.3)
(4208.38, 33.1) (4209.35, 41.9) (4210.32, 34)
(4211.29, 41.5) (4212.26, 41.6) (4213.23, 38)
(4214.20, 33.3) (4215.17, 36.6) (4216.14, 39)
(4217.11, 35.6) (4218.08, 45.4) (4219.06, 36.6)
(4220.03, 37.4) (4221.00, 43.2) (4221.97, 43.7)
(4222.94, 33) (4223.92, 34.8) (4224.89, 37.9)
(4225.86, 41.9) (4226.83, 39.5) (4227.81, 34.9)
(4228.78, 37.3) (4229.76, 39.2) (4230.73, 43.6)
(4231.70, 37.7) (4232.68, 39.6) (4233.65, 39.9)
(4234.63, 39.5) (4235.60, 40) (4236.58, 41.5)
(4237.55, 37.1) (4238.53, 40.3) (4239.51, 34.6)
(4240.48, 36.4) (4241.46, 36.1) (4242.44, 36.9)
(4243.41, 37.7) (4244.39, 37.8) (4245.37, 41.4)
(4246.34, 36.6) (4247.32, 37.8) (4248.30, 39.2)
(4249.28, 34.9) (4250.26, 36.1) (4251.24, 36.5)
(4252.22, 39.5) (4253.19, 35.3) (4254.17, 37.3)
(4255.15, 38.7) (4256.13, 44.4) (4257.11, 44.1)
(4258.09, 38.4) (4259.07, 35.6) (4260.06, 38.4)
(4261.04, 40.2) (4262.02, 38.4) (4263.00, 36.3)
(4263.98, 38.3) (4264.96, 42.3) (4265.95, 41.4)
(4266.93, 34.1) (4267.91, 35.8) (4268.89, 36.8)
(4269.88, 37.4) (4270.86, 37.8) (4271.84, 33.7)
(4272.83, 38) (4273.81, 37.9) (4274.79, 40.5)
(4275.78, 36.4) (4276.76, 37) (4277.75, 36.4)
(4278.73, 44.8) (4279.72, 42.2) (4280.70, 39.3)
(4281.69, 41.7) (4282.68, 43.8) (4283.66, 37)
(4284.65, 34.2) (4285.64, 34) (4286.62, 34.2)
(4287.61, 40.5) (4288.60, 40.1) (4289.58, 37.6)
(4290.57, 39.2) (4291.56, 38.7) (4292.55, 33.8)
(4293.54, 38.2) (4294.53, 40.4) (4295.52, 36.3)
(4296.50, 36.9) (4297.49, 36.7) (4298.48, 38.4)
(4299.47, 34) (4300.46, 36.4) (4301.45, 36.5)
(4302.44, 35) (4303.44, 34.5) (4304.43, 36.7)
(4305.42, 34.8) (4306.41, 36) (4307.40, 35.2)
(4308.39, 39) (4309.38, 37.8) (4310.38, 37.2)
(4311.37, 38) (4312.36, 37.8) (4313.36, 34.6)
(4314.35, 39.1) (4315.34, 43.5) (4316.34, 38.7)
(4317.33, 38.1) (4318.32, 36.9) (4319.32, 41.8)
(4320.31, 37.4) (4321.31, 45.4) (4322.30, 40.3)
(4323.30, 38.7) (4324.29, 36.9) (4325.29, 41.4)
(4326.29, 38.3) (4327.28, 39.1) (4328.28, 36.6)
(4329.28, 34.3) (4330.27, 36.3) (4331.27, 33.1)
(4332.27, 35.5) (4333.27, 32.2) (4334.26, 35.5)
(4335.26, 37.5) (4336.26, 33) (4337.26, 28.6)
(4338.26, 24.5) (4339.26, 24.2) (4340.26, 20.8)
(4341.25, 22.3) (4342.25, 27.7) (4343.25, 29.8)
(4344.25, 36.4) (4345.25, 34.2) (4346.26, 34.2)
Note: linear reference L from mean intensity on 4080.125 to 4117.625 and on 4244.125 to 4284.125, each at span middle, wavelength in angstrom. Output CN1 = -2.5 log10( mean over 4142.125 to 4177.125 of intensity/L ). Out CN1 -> -0.08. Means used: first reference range 33.6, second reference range 38.5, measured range 38.1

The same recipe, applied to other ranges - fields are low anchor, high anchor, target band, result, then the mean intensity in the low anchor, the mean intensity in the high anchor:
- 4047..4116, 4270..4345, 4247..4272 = -0.05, 36.1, 36.4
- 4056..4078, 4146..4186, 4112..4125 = 0.06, 38.3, 38.5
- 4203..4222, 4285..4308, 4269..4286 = -0.03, 38.7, 36.7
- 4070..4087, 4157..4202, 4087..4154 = 0.07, 37.3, 37.8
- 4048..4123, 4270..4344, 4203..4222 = -0.07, 36.1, 36.4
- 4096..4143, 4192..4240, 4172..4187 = -0.05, 34.3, 38.2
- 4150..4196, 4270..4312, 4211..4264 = -0.02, 38.2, 37.5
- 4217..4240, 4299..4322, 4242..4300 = 0.00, 39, 37.6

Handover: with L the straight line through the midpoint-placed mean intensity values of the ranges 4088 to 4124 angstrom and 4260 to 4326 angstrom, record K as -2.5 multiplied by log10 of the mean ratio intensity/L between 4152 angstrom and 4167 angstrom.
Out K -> -0.16 mag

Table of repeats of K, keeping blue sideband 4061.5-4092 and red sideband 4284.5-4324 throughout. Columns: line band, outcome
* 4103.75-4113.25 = 0.13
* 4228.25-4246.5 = -0.03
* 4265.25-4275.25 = 0.00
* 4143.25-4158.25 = -0.03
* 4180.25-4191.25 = -0.01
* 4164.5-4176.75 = 0.04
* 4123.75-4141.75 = 0.00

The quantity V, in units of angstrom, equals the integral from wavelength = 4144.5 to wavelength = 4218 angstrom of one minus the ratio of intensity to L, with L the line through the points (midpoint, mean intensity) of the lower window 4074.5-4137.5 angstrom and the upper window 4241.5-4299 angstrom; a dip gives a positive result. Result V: -3.2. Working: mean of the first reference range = 35.1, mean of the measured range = 38.1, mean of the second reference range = 38.1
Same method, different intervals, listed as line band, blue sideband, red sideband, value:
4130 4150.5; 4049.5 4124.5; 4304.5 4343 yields -0.6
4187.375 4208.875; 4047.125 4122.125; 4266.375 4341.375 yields -0.6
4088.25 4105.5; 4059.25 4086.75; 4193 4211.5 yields 3.1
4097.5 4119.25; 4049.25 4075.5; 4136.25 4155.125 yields 3.4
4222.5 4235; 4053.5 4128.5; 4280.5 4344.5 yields -0.8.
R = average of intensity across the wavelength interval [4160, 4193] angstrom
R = 38.1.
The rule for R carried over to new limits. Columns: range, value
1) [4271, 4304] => 37.7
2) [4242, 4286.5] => 38.2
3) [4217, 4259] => 38.6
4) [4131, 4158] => 37.5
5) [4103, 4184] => 37.1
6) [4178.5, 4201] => 37.4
